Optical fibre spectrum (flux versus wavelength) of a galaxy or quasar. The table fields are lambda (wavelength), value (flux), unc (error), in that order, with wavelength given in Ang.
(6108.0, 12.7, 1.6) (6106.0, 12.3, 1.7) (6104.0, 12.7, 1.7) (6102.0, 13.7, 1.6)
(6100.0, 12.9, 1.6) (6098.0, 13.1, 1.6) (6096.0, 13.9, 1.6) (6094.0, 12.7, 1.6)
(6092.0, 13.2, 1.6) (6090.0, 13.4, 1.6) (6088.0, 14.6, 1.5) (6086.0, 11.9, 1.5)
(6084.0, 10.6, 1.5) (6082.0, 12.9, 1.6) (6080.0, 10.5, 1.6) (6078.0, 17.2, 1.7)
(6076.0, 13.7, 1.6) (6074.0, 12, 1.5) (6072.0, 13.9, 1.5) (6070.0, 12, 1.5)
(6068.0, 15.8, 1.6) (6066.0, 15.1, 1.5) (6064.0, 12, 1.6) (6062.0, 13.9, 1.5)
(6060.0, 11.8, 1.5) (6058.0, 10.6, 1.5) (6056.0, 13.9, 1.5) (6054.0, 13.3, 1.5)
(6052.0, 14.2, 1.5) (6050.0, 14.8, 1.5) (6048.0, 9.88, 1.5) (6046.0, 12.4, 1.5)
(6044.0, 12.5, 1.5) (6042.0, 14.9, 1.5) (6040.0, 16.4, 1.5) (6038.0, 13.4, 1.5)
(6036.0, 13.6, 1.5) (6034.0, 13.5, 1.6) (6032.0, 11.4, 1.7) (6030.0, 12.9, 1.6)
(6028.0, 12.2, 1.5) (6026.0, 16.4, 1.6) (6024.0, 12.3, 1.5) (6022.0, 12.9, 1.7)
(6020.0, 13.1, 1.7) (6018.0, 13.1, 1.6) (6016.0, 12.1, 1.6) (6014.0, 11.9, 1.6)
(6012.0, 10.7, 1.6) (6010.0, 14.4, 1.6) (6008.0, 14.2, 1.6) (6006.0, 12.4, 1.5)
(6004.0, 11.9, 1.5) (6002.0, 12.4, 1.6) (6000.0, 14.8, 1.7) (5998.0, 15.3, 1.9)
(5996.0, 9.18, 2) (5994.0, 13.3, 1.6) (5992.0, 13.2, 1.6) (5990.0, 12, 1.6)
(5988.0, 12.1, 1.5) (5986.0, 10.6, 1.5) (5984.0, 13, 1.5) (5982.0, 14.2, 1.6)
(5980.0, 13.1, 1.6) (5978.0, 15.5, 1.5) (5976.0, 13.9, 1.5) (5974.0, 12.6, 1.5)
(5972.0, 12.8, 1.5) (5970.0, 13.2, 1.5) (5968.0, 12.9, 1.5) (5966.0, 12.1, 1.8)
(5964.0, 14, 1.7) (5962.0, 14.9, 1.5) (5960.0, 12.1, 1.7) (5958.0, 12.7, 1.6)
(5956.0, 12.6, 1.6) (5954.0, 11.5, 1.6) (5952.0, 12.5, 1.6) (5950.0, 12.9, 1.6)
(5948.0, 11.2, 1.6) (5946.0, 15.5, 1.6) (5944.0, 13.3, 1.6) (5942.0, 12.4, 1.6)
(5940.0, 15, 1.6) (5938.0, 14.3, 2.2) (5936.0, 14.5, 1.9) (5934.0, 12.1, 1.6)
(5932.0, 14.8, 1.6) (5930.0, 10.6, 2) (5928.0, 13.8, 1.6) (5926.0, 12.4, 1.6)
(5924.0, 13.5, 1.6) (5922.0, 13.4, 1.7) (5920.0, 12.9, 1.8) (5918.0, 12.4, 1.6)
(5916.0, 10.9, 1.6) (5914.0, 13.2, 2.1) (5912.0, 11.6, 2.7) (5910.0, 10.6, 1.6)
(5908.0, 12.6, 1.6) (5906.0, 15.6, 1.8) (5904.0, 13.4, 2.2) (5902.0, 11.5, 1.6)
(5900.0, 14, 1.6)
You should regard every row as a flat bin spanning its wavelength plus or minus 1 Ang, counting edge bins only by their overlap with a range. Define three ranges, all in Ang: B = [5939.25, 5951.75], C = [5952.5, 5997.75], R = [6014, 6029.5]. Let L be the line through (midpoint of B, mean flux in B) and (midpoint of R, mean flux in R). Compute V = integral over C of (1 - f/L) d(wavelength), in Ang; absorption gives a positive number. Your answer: 1.3 Ang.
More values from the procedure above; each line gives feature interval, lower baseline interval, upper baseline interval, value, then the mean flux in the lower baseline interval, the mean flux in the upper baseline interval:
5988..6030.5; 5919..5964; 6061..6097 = 1.1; 13.2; 13.3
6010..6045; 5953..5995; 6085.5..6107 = -0.3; 13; 13.2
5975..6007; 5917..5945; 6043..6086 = 0.5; 13.2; 13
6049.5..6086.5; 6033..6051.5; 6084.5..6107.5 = 0.4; 13.5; 13.1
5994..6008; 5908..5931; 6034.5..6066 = 0.1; 12.3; 13.2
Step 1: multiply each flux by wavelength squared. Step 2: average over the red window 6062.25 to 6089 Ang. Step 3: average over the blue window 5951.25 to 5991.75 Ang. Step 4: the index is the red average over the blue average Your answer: 1.06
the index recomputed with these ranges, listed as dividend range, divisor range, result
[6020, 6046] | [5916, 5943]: 1.06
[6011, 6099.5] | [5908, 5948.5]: 1.06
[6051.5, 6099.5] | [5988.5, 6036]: 1.05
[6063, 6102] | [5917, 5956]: 1.06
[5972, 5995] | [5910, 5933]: 1.06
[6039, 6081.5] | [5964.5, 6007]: 1.06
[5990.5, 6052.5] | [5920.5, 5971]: 1.02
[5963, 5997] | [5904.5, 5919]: 1.05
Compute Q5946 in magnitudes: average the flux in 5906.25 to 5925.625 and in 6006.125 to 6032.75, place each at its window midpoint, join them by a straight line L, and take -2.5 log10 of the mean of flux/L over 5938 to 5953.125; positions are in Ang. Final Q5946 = -0.060 mag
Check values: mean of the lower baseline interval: 12.5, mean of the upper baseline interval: 12.9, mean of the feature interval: 13.3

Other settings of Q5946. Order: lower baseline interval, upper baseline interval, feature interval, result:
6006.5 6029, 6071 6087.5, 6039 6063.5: -0.020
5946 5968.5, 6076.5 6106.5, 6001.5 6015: 0.028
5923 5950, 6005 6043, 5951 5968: 0.041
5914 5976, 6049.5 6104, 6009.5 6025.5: 0.042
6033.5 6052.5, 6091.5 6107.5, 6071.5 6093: 0.011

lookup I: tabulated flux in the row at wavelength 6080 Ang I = 10.5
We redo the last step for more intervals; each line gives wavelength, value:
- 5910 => 10.6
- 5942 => 12.4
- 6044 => 12.5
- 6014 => 11.9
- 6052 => 14.2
